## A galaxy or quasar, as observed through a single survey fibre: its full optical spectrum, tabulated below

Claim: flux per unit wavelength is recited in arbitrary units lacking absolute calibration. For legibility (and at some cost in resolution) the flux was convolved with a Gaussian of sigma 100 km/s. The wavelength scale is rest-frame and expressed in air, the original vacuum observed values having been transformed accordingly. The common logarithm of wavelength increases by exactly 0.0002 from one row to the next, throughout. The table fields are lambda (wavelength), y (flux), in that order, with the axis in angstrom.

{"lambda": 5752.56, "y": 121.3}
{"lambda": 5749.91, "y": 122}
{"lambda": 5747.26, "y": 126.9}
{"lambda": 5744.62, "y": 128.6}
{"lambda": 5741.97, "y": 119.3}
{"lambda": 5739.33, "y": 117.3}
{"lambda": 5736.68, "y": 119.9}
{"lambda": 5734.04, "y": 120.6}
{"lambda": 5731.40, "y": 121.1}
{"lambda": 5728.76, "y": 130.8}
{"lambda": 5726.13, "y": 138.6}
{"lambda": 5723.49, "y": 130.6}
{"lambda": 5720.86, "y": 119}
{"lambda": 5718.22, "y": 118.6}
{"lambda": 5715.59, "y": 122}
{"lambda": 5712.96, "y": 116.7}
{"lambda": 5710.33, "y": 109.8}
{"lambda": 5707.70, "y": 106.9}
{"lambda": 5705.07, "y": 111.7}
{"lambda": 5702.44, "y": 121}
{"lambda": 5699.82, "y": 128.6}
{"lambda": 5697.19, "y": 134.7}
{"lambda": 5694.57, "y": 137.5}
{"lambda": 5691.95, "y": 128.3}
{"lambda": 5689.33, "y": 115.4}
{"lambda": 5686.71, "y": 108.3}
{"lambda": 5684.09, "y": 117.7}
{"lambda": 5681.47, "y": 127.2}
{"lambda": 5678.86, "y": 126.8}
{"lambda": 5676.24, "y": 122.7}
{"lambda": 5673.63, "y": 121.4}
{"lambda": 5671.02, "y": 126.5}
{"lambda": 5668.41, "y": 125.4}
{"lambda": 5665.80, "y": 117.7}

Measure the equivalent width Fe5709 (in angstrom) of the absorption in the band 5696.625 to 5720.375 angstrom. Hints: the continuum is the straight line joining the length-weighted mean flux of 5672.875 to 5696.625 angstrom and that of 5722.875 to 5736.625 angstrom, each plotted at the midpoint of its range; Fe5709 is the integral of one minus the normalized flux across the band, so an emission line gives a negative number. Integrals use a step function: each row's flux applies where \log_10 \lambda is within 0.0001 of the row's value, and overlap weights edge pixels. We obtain 1.3 angstrom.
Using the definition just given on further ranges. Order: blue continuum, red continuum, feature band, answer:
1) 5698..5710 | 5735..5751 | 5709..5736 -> -0.70 angstrom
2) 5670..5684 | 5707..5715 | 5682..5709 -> -0.77 angstrom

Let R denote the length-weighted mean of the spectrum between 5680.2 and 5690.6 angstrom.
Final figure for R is 117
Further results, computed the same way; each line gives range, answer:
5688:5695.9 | 127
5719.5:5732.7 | 128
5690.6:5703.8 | 130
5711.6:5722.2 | 119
